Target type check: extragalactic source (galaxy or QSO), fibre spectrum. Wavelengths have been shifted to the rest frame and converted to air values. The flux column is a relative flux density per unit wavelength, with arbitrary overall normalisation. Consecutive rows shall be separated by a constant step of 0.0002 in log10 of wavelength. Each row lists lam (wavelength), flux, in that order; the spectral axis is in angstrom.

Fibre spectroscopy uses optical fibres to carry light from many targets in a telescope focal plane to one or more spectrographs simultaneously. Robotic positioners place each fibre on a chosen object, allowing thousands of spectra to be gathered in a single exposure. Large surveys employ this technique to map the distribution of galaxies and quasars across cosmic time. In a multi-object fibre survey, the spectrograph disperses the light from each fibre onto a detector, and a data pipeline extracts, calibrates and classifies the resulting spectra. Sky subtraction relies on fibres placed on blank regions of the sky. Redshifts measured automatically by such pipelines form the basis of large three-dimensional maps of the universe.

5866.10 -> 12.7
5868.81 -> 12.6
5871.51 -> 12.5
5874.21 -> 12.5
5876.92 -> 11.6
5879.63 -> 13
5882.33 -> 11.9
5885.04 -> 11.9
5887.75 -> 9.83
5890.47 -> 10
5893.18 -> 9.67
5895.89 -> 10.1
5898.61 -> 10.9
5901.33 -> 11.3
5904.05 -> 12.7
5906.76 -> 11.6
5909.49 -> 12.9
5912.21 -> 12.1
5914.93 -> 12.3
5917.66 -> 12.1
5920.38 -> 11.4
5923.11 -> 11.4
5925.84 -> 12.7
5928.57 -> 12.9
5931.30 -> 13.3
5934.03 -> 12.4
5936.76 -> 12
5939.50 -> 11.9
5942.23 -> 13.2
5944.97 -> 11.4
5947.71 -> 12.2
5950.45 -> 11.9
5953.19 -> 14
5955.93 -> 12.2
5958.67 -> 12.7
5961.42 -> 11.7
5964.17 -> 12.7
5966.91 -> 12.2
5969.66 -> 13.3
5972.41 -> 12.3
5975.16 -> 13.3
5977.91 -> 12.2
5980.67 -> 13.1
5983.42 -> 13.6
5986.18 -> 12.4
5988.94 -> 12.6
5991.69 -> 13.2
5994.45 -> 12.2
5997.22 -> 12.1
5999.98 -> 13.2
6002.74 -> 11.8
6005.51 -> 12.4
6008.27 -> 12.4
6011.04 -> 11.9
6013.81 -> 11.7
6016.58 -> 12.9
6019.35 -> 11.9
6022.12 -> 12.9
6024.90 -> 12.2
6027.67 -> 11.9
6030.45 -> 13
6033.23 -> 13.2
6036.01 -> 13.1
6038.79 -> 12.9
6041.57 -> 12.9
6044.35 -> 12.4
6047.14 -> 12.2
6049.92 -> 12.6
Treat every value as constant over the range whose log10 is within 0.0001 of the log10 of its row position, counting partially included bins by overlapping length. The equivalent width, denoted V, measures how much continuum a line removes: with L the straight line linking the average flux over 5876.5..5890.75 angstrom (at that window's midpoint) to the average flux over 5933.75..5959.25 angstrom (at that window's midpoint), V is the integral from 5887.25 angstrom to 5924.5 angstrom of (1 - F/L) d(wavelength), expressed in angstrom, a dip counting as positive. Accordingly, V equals 1.4 angstrom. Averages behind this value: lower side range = 11.5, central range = 11.3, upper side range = 12.4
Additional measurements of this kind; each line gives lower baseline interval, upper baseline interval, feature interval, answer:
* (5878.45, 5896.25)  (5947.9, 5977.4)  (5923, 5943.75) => -1.00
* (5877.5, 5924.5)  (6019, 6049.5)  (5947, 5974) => -1.23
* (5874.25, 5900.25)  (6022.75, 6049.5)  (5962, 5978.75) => -0.96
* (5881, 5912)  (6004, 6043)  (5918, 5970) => -3.03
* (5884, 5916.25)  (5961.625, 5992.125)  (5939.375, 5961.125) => -0.34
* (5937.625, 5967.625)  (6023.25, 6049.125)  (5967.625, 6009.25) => -0.60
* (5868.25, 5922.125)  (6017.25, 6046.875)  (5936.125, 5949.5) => -0.18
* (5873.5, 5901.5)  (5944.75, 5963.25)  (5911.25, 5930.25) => -0.66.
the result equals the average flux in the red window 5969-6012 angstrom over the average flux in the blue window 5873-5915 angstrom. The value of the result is 1.1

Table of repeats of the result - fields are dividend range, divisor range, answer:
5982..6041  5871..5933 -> 1.07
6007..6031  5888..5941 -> 1.05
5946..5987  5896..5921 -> 1.07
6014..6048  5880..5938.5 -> 1.08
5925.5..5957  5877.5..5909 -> 1.11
